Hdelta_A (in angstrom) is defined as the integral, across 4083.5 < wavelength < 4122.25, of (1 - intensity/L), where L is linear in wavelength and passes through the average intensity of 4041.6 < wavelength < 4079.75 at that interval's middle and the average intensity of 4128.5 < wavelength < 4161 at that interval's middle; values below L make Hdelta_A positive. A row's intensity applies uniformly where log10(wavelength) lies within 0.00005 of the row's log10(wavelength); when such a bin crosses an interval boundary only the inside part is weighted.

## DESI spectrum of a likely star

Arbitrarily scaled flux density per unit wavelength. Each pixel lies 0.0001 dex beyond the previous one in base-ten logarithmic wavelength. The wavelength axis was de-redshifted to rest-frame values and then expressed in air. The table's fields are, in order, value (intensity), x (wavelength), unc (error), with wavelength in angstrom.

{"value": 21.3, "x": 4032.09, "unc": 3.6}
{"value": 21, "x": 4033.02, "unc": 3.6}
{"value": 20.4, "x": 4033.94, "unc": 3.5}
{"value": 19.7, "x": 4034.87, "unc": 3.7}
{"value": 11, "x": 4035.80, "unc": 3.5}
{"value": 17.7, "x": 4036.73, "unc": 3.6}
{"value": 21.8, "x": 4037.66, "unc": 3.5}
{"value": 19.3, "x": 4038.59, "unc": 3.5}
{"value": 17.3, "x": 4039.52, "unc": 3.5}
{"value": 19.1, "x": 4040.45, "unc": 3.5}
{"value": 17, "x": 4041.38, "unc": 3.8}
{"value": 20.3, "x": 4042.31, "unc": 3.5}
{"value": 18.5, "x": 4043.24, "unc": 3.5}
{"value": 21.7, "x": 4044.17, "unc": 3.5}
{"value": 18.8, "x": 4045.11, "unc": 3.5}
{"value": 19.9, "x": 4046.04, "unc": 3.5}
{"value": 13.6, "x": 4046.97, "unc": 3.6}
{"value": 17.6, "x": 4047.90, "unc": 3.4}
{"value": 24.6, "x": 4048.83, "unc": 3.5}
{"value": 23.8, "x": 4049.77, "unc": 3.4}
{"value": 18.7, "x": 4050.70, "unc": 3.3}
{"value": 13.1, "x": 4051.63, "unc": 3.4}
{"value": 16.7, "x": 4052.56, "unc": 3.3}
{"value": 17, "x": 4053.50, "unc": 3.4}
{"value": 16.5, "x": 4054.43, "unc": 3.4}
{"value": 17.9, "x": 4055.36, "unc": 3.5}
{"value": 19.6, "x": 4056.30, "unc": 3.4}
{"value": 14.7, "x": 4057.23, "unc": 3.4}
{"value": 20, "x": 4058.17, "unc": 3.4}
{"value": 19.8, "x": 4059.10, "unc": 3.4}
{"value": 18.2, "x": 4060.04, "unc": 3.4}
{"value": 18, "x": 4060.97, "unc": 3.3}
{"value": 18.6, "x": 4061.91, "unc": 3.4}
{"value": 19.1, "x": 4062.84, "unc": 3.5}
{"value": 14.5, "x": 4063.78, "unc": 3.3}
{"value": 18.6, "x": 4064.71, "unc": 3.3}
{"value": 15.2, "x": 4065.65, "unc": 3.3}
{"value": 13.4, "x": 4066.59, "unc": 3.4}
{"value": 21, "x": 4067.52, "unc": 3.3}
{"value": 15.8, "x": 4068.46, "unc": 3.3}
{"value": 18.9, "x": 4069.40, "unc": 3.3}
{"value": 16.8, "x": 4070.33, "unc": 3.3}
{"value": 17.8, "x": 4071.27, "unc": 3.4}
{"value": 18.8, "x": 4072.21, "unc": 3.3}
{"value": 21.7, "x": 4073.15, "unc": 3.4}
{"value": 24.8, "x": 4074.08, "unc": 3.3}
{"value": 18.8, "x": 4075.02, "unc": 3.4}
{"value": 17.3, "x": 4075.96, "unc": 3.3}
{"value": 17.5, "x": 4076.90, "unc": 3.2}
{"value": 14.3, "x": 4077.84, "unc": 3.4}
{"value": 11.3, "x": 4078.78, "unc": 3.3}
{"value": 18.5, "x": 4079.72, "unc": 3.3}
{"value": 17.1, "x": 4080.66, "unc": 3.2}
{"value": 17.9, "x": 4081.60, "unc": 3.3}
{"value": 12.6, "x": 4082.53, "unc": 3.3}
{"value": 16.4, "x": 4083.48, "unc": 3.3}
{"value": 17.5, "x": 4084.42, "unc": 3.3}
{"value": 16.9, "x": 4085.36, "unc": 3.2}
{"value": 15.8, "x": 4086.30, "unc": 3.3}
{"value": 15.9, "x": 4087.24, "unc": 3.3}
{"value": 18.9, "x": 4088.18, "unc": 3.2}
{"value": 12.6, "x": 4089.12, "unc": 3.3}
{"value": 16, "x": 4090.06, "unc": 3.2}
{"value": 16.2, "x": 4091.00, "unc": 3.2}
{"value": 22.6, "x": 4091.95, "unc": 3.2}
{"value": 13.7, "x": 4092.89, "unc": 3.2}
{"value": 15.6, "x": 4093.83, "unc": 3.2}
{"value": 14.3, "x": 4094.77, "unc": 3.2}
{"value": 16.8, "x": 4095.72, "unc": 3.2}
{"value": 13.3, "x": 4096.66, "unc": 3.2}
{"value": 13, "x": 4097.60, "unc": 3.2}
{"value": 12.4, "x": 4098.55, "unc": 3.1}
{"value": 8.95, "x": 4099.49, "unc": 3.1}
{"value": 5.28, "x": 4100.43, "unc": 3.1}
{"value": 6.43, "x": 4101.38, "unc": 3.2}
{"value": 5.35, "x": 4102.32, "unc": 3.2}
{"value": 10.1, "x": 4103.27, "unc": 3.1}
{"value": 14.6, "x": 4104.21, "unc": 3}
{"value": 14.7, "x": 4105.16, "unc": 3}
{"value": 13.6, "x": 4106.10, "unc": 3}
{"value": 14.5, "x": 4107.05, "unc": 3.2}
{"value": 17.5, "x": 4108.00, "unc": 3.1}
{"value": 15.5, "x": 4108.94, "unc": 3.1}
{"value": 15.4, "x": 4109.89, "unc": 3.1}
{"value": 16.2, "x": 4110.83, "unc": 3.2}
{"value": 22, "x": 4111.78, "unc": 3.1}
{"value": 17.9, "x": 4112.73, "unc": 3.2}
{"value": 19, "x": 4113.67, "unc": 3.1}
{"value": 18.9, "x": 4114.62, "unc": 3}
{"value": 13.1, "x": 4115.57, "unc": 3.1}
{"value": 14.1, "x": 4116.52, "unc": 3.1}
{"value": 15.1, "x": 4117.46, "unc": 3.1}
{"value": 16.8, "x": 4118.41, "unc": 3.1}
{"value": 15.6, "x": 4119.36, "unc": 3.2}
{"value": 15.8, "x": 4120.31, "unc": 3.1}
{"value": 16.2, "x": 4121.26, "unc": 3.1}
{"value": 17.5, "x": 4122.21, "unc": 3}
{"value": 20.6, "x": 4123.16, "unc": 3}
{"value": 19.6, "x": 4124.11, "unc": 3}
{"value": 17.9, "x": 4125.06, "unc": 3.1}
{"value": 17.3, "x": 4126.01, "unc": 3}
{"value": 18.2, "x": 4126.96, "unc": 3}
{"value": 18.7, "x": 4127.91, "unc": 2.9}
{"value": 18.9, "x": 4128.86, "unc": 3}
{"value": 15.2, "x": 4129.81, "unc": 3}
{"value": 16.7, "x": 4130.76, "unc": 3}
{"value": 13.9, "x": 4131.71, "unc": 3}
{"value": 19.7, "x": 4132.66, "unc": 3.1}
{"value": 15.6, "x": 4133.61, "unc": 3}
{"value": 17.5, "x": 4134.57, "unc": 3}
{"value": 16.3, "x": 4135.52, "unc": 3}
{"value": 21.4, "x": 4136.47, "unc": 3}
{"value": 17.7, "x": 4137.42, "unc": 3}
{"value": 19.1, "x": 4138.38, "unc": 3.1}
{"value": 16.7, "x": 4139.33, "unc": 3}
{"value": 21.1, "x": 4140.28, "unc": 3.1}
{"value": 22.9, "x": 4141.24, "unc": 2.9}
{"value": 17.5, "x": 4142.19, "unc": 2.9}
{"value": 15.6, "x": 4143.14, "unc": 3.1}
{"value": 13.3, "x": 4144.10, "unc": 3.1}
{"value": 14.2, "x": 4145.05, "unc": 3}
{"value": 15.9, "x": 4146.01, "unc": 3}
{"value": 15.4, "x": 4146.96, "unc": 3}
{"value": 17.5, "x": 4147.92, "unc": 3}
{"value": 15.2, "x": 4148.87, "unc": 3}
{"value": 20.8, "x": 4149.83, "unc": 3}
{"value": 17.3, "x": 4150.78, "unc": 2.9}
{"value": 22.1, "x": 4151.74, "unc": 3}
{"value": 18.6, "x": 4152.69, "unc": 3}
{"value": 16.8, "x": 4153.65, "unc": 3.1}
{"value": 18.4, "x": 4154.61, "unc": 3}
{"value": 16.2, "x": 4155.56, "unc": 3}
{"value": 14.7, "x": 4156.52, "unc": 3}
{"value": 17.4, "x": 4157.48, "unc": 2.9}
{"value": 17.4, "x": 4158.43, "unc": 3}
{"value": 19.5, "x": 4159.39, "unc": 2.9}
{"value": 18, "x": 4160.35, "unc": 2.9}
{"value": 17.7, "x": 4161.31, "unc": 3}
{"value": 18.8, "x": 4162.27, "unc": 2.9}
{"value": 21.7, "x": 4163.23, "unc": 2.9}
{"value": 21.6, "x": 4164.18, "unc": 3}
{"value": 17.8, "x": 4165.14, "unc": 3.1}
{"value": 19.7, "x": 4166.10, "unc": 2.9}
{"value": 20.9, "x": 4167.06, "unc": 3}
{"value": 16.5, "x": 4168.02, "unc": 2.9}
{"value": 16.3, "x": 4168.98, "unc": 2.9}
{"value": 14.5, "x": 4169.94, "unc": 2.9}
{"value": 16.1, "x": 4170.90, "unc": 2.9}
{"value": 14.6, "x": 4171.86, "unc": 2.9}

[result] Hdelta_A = 6.3 angstrom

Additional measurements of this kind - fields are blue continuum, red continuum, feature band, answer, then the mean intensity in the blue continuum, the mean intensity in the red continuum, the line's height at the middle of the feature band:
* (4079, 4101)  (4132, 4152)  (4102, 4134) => 0.4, 15.1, 17.7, 16.5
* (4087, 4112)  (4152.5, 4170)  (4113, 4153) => -2.9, 14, 18.1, 16.2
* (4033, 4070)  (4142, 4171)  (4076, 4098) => 2.5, 18.2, 17.6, 18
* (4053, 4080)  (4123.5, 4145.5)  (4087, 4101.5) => 3.0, 17.7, 17.6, 17.7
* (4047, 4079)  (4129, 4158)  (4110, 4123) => 0.5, 17.9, 17.4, 17.6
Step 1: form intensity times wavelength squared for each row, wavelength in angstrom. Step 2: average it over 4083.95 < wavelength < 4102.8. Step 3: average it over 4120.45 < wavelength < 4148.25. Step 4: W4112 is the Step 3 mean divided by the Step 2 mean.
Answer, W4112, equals 1.3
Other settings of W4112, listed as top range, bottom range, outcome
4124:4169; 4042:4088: 1.05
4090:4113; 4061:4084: 0.82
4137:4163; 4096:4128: 1.20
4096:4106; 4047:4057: 0.60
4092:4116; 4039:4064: 0.79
